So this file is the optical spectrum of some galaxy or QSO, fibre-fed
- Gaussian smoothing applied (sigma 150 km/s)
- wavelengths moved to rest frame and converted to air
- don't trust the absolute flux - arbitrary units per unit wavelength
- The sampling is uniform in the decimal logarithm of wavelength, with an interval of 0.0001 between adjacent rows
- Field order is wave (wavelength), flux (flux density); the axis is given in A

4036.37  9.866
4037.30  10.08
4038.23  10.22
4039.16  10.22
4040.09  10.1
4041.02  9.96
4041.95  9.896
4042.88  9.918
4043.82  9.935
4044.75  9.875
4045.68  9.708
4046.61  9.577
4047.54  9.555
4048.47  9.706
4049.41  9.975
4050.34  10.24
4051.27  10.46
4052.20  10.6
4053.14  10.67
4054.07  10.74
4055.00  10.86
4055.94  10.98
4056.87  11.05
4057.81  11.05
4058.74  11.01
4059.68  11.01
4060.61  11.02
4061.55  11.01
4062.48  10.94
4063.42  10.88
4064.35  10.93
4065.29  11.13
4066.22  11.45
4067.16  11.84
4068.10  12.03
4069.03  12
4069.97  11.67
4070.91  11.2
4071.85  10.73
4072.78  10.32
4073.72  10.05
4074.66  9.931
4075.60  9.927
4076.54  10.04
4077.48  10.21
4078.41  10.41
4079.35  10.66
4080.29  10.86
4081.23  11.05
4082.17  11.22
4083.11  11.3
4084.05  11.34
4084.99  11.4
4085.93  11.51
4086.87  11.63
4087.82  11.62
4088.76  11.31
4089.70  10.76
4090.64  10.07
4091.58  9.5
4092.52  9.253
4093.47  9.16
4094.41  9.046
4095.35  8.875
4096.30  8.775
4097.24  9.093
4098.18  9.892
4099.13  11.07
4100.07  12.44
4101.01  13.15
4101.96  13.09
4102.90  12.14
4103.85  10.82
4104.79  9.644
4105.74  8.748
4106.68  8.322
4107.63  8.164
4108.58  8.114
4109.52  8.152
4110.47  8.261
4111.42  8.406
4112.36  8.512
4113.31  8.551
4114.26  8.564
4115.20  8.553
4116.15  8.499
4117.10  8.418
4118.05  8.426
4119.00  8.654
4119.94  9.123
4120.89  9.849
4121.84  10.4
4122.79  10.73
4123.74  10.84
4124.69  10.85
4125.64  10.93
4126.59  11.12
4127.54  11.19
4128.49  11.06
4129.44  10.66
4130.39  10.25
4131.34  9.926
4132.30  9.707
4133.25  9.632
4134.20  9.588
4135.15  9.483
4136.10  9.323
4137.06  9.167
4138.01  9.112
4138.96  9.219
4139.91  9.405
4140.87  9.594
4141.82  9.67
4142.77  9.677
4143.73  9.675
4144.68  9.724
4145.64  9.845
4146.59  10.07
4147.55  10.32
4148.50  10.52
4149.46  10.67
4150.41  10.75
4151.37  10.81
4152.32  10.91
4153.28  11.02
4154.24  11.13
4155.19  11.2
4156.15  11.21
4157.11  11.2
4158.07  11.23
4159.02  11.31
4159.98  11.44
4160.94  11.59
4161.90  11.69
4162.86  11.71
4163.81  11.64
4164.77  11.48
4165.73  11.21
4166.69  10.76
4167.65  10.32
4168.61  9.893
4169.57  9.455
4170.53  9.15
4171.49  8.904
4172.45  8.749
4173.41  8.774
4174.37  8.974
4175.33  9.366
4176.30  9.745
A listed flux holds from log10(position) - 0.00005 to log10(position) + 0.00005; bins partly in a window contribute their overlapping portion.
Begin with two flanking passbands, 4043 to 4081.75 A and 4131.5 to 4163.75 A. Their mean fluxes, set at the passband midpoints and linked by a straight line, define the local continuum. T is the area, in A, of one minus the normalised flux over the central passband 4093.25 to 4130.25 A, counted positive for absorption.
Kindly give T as 2.6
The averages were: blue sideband 10.7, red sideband 10.4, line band 9.76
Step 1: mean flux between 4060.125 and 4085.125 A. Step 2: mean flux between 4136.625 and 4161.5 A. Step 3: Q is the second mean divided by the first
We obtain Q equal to 0.95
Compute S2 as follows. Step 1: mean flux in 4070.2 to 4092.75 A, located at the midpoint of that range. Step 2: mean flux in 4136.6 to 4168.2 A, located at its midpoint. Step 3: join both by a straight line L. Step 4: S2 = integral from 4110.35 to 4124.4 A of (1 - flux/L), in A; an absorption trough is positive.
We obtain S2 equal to 2.0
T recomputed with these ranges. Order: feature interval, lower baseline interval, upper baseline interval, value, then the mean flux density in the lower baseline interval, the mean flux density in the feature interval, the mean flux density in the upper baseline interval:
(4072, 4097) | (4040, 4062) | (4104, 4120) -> -2.67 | 10.4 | 10.4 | 8.57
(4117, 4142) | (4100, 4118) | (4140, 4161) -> 0.22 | 9.41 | 9.89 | 10.6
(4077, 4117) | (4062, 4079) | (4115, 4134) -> 1.54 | 10.9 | 10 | 9.95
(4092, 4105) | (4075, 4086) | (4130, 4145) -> -0.09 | 10.8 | 10.5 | 9.57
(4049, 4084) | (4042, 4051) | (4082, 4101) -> -2.47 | 9.85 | 10.9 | 10.5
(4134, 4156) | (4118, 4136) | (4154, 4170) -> 1.20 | 10.2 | 10.1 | 11.1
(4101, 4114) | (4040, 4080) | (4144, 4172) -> 1.49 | 10.6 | 9.43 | 10.7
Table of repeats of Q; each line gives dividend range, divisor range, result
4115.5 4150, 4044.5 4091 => 0.91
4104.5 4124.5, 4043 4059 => 0.86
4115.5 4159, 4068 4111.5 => 0.98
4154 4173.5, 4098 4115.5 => 1.10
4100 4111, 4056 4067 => 0.90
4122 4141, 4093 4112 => 1.03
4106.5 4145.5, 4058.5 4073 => 0.84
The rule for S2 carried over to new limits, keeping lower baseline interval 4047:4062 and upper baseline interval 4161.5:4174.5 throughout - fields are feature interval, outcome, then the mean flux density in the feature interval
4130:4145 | 1.1 A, 9.57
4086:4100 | 0.5 A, 10.1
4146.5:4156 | -0.5 A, 10.8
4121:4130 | -0.4 A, 10.8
